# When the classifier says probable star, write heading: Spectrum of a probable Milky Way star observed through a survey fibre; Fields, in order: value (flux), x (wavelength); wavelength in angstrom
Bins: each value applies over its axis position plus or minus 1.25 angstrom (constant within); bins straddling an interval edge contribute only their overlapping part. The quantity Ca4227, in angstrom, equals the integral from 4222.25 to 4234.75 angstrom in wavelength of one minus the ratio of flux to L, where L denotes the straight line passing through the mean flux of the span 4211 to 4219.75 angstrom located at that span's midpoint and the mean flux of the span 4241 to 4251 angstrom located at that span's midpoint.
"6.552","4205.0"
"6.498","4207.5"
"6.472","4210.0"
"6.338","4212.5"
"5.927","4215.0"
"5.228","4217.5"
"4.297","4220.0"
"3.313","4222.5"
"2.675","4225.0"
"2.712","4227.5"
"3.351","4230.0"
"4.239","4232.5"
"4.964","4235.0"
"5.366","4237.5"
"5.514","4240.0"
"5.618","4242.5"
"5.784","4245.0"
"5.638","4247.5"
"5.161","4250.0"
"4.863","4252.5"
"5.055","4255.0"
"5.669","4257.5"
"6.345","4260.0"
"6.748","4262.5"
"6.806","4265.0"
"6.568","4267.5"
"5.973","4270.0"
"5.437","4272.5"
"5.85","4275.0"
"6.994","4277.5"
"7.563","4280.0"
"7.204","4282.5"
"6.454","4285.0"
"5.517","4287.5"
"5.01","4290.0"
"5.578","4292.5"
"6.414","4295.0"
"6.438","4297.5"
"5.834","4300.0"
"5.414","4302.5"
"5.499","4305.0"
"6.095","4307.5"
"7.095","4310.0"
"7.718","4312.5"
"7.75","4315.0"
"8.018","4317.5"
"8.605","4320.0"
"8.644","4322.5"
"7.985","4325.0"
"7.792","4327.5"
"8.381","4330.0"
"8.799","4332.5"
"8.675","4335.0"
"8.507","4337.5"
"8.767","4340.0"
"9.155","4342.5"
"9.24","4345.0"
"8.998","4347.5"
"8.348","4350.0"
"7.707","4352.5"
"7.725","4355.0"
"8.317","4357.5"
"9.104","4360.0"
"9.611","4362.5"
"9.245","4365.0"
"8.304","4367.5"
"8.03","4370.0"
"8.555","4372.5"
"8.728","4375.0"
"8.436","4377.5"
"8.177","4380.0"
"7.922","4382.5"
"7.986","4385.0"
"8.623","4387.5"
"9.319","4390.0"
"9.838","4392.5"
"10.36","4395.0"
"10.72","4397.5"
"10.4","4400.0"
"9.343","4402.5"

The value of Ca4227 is 5.0 angstrom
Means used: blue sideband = 5.67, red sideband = 5.56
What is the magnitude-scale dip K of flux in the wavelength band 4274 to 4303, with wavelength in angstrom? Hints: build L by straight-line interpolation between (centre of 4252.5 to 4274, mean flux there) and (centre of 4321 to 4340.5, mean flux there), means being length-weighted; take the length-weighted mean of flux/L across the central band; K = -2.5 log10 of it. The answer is 0.11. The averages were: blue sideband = 6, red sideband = 8.43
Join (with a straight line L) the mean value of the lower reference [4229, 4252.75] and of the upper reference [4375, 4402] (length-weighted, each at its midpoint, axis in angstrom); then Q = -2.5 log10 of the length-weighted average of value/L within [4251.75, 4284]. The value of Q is -0.08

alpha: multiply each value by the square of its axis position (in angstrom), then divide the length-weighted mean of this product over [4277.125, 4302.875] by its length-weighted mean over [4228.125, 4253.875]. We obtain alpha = 1.27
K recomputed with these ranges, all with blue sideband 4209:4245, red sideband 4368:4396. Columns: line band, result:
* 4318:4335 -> -0.15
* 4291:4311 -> 0.10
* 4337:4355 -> -0.11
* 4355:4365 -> -0.09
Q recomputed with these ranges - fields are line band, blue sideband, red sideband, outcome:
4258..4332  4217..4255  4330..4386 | -0.044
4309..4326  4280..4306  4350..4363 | -0.151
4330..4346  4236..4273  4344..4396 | -0.122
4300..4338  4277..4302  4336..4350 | 0.021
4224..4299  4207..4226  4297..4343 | 0.115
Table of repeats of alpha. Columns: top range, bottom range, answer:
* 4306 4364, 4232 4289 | 1.46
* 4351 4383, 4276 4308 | 1.42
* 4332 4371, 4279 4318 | 1.38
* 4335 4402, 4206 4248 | 1.92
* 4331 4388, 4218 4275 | 1.76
